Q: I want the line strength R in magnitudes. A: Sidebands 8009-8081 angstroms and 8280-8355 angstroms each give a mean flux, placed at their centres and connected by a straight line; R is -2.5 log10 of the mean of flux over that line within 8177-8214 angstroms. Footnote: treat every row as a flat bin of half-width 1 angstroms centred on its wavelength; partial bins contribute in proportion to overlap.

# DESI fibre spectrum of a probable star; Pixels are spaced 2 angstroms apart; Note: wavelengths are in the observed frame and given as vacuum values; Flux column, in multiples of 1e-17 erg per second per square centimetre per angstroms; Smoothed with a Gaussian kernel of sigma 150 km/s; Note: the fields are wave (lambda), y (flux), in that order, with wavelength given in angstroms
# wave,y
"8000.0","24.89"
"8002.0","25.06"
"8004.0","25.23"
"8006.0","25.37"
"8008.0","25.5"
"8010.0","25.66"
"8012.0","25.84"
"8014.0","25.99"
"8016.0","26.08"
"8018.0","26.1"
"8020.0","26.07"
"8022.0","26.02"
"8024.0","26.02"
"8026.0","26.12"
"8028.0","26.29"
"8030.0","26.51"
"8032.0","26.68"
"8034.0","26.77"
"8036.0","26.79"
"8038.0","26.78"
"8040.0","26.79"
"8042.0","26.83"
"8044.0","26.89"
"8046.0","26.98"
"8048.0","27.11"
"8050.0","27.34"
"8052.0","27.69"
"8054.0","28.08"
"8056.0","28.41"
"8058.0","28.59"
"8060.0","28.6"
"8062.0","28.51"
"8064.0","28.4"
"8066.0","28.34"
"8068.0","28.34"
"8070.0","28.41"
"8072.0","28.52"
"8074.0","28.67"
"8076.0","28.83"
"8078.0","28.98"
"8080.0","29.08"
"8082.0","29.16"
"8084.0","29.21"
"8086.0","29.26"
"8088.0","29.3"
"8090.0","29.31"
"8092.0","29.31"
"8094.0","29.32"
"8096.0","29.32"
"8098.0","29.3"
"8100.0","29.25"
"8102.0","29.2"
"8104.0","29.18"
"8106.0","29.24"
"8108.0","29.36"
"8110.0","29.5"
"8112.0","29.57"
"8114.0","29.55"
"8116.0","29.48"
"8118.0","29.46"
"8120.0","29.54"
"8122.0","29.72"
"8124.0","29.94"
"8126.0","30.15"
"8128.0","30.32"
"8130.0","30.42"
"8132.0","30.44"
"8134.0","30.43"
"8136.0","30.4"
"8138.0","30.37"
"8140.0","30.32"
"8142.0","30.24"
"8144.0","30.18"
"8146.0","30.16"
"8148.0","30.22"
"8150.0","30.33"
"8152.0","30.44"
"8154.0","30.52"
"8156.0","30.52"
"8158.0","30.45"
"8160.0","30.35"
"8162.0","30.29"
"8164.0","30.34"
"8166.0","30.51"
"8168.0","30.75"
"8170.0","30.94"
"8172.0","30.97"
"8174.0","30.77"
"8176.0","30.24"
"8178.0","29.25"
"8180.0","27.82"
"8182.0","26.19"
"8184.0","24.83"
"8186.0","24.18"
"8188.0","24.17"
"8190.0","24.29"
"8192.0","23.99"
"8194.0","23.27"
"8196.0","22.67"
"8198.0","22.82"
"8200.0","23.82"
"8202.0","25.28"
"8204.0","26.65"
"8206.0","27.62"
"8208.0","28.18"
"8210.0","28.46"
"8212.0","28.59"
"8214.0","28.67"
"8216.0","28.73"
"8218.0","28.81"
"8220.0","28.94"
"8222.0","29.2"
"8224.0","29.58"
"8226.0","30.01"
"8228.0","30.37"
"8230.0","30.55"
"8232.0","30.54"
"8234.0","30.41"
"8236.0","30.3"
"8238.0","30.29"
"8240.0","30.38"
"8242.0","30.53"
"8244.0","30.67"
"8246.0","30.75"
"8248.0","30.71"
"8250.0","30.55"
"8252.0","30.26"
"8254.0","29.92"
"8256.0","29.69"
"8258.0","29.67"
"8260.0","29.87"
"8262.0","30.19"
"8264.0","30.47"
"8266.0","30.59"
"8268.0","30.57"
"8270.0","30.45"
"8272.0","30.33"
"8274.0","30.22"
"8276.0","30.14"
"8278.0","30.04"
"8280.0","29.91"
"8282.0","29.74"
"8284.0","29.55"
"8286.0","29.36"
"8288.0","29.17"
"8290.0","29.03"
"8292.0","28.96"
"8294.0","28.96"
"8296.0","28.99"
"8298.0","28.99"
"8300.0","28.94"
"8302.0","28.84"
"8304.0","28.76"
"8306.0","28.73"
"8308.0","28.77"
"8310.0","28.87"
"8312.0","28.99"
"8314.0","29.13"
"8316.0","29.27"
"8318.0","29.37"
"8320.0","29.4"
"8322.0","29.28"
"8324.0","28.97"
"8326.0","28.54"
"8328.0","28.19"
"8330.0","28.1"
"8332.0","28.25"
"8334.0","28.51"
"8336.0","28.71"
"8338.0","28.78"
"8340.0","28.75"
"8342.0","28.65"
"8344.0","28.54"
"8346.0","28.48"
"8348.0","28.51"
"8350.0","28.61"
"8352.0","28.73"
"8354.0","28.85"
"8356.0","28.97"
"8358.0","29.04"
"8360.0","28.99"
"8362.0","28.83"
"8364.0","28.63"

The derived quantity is 0.098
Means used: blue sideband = 27.3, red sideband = 28.9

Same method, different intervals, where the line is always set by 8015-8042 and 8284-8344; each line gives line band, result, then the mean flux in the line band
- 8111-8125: -0.09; 29.6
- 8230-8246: -0.08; 30.5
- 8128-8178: -0.11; 30.4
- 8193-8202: 0.19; 23.4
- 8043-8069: -0.05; 27.9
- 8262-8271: -0.07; 30.5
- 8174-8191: 0.04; 26.6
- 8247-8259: -0.07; 30.1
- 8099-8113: -0.09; 29.3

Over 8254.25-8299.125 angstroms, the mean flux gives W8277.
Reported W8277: 29.8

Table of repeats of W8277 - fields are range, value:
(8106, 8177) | 30.2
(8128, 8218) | 28.4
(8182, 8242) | 27.5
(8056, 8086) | 28.7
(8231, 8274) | 30.3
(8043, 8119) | 28.8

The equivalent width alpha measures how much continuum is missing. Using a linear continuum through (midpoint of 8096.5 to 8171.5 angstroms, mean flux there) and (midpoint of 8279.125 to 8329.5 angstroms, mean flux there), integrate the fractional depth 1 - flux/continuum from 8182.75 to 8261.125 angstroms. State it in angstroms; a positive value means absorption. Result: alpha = 3.6 angstroms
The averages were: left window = 30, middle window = 28.2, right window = 29.1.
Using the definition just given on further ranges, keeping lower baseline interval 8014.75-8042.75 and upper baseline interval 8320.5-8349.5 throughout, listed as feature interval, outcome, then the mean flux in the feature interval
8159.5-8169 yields -1.1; 30.5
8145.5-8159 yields -1.5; 30.4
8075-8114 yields -3.4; 29.3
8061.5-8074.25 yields -0.8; 28.4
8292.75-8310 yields -0.3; 28.9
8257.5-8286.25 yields -2.0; 30.1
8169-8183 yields -1.0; 29.5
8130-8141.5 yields -1.4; 30.4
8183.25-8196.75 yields 1.8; 23.9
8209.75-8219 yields -0.3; 28.7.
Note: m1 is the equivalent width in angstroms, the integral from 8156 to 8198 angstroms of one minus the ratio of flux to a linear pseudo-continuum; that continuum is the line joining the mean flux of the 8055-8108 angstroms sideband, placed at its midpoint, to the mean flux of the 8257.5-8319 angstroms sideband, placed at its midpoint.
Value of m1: 2.1 angstroms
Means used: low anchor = 28.9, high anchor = 29.5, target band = 27.8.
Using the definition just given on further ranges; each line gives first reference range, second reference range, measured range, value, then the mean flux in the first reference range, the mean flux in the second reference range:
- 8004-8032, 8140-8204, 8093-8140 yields -4.1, 26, 28.1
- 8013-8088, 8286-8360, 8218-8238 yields -1.1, 27.6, 28.8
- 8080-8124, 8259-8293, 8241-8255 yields -0.3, 29.4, 29.9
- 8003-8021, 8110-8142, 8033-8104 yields -1.2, 25.8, 30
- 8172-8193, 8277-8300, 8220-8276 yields -3.7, 26.8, 29.3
